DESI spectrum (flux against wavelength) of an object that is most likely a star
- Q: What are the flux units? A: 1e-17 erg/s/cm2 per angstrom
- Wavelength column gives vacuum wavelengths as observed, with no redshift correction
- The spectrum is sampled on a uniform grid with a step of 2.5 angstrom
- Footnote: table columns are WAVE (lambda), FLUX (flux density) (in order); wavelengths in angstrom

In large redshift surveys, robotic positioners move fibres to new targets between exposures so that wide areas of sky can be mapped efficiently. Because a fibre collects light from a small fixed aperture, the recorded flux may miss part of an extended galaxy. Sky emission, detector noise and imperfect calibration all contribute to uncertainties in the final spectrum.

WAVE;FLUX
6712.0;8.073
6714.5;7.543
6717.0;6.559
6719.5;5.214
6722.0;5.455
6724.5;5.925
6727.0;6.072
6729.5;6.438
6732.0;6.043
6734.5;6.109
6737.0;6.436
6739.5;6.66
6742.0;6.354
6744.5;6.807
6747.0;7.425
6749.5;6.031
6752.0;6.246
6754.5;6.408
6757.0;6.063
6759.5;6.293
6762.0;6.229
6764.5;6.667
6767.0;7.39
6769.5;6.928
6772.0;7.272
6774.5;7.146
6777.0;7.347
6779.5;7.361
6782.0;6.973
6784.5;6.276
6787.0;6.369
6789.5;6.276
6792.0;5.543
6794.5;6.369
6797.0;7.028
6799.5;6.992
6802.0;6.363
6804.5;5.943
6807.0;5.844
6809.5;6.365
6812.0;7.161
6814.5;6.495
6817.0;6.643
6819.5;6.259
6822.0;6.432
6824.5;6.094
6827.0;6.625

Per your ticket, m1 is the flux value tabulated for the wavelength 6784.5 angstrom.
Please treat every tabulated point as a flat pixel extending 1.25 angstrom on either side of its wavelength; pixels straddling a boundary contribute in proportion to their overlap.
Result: 6.276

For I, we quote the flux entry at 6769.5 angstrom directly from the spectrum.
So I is 6.928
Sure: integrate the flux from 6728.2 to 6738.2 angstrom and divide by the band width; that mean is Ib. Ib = 6.25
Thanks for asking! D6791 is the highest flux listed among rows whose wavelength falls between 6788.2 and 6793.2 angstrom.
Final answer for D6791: 6.276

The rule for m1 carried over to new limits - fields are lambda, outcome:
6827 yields 6.625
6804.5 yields 5.943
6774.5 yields 7.146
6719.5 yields 5.214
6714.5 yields 7.543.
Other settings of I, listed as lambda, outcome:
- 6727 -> 6.072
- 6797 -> 7.028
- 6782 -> 6.973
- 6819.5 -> 6.259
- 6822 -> 6.432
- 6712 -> 8.073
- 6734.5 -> 6.109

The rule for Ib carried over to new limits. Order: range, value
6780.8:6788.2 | 6.54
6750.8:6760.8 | 6.25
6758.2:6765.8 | 6.4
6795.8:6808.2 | 6.43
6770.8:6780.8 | 7.28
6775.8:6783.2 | 7.23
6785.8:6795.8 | 6.14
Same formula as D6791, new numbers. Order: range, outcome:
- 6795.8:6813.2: 7.161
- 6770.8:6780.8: 7.361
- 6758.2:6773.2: 7.39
